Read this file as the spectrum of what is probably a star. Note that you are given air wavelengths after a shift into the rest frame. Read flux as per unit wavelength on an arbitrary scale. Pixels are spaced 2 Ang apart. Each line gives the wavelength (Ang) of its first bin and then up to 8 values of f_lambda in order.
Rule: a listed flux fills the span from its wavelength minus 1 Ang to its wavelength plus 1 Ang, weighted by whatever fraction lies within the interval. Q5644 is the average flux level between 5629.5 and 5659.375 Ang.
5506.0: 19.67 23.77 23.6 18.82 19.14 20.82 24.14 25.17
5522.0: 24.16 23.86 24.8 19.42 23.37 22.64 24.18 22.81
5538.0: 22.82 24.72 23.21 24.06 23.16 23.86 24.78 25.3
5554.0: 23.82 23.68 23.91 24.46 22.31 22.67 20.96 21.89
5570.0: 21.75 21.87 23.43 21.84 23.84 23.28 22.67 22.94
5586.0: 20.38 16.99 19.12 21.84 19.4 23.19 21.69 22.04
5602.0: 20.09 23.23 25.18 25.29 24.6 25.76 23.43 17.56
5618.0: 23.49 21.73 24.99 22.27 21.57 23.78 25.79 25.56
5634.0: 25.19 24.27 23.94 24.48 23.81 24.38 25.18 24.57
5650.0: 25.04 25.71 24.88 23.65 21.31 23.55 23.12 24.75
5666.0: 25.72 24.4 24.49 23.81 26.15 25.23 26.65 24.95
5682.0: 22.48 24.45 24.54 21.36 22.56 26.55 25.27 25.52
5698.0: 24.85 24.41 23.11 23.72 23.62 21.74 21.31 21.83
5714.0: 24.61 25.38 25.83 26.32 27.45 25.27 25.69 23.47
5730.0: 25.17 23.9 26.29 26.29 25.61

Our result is 24.5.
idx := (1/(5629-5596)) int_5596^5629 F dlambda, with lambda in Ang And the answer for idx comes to 22.9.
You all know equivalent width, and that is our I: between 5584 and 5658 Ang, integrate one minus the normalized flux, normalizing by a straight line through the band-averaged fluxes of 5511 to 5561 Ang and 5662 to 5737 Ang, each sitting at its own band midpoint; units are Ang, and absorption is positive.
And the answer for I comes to 2.45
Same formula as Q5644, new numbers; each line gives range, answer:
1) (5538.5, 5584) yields 23.2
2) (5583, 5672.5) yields 23.3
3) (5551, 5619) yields 22.5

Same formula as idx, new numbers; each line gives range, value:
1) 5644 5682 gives 24.6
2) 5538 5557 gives 24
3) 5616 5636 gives 23.5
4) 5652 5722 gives 24.2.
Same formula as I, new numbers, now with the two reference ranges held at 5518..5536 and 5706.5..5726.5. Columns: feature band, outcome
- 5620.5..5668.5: -0.24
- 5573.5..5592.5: 1.74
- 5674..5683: -0.26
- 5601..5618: 0.53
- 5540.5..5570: 0.26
